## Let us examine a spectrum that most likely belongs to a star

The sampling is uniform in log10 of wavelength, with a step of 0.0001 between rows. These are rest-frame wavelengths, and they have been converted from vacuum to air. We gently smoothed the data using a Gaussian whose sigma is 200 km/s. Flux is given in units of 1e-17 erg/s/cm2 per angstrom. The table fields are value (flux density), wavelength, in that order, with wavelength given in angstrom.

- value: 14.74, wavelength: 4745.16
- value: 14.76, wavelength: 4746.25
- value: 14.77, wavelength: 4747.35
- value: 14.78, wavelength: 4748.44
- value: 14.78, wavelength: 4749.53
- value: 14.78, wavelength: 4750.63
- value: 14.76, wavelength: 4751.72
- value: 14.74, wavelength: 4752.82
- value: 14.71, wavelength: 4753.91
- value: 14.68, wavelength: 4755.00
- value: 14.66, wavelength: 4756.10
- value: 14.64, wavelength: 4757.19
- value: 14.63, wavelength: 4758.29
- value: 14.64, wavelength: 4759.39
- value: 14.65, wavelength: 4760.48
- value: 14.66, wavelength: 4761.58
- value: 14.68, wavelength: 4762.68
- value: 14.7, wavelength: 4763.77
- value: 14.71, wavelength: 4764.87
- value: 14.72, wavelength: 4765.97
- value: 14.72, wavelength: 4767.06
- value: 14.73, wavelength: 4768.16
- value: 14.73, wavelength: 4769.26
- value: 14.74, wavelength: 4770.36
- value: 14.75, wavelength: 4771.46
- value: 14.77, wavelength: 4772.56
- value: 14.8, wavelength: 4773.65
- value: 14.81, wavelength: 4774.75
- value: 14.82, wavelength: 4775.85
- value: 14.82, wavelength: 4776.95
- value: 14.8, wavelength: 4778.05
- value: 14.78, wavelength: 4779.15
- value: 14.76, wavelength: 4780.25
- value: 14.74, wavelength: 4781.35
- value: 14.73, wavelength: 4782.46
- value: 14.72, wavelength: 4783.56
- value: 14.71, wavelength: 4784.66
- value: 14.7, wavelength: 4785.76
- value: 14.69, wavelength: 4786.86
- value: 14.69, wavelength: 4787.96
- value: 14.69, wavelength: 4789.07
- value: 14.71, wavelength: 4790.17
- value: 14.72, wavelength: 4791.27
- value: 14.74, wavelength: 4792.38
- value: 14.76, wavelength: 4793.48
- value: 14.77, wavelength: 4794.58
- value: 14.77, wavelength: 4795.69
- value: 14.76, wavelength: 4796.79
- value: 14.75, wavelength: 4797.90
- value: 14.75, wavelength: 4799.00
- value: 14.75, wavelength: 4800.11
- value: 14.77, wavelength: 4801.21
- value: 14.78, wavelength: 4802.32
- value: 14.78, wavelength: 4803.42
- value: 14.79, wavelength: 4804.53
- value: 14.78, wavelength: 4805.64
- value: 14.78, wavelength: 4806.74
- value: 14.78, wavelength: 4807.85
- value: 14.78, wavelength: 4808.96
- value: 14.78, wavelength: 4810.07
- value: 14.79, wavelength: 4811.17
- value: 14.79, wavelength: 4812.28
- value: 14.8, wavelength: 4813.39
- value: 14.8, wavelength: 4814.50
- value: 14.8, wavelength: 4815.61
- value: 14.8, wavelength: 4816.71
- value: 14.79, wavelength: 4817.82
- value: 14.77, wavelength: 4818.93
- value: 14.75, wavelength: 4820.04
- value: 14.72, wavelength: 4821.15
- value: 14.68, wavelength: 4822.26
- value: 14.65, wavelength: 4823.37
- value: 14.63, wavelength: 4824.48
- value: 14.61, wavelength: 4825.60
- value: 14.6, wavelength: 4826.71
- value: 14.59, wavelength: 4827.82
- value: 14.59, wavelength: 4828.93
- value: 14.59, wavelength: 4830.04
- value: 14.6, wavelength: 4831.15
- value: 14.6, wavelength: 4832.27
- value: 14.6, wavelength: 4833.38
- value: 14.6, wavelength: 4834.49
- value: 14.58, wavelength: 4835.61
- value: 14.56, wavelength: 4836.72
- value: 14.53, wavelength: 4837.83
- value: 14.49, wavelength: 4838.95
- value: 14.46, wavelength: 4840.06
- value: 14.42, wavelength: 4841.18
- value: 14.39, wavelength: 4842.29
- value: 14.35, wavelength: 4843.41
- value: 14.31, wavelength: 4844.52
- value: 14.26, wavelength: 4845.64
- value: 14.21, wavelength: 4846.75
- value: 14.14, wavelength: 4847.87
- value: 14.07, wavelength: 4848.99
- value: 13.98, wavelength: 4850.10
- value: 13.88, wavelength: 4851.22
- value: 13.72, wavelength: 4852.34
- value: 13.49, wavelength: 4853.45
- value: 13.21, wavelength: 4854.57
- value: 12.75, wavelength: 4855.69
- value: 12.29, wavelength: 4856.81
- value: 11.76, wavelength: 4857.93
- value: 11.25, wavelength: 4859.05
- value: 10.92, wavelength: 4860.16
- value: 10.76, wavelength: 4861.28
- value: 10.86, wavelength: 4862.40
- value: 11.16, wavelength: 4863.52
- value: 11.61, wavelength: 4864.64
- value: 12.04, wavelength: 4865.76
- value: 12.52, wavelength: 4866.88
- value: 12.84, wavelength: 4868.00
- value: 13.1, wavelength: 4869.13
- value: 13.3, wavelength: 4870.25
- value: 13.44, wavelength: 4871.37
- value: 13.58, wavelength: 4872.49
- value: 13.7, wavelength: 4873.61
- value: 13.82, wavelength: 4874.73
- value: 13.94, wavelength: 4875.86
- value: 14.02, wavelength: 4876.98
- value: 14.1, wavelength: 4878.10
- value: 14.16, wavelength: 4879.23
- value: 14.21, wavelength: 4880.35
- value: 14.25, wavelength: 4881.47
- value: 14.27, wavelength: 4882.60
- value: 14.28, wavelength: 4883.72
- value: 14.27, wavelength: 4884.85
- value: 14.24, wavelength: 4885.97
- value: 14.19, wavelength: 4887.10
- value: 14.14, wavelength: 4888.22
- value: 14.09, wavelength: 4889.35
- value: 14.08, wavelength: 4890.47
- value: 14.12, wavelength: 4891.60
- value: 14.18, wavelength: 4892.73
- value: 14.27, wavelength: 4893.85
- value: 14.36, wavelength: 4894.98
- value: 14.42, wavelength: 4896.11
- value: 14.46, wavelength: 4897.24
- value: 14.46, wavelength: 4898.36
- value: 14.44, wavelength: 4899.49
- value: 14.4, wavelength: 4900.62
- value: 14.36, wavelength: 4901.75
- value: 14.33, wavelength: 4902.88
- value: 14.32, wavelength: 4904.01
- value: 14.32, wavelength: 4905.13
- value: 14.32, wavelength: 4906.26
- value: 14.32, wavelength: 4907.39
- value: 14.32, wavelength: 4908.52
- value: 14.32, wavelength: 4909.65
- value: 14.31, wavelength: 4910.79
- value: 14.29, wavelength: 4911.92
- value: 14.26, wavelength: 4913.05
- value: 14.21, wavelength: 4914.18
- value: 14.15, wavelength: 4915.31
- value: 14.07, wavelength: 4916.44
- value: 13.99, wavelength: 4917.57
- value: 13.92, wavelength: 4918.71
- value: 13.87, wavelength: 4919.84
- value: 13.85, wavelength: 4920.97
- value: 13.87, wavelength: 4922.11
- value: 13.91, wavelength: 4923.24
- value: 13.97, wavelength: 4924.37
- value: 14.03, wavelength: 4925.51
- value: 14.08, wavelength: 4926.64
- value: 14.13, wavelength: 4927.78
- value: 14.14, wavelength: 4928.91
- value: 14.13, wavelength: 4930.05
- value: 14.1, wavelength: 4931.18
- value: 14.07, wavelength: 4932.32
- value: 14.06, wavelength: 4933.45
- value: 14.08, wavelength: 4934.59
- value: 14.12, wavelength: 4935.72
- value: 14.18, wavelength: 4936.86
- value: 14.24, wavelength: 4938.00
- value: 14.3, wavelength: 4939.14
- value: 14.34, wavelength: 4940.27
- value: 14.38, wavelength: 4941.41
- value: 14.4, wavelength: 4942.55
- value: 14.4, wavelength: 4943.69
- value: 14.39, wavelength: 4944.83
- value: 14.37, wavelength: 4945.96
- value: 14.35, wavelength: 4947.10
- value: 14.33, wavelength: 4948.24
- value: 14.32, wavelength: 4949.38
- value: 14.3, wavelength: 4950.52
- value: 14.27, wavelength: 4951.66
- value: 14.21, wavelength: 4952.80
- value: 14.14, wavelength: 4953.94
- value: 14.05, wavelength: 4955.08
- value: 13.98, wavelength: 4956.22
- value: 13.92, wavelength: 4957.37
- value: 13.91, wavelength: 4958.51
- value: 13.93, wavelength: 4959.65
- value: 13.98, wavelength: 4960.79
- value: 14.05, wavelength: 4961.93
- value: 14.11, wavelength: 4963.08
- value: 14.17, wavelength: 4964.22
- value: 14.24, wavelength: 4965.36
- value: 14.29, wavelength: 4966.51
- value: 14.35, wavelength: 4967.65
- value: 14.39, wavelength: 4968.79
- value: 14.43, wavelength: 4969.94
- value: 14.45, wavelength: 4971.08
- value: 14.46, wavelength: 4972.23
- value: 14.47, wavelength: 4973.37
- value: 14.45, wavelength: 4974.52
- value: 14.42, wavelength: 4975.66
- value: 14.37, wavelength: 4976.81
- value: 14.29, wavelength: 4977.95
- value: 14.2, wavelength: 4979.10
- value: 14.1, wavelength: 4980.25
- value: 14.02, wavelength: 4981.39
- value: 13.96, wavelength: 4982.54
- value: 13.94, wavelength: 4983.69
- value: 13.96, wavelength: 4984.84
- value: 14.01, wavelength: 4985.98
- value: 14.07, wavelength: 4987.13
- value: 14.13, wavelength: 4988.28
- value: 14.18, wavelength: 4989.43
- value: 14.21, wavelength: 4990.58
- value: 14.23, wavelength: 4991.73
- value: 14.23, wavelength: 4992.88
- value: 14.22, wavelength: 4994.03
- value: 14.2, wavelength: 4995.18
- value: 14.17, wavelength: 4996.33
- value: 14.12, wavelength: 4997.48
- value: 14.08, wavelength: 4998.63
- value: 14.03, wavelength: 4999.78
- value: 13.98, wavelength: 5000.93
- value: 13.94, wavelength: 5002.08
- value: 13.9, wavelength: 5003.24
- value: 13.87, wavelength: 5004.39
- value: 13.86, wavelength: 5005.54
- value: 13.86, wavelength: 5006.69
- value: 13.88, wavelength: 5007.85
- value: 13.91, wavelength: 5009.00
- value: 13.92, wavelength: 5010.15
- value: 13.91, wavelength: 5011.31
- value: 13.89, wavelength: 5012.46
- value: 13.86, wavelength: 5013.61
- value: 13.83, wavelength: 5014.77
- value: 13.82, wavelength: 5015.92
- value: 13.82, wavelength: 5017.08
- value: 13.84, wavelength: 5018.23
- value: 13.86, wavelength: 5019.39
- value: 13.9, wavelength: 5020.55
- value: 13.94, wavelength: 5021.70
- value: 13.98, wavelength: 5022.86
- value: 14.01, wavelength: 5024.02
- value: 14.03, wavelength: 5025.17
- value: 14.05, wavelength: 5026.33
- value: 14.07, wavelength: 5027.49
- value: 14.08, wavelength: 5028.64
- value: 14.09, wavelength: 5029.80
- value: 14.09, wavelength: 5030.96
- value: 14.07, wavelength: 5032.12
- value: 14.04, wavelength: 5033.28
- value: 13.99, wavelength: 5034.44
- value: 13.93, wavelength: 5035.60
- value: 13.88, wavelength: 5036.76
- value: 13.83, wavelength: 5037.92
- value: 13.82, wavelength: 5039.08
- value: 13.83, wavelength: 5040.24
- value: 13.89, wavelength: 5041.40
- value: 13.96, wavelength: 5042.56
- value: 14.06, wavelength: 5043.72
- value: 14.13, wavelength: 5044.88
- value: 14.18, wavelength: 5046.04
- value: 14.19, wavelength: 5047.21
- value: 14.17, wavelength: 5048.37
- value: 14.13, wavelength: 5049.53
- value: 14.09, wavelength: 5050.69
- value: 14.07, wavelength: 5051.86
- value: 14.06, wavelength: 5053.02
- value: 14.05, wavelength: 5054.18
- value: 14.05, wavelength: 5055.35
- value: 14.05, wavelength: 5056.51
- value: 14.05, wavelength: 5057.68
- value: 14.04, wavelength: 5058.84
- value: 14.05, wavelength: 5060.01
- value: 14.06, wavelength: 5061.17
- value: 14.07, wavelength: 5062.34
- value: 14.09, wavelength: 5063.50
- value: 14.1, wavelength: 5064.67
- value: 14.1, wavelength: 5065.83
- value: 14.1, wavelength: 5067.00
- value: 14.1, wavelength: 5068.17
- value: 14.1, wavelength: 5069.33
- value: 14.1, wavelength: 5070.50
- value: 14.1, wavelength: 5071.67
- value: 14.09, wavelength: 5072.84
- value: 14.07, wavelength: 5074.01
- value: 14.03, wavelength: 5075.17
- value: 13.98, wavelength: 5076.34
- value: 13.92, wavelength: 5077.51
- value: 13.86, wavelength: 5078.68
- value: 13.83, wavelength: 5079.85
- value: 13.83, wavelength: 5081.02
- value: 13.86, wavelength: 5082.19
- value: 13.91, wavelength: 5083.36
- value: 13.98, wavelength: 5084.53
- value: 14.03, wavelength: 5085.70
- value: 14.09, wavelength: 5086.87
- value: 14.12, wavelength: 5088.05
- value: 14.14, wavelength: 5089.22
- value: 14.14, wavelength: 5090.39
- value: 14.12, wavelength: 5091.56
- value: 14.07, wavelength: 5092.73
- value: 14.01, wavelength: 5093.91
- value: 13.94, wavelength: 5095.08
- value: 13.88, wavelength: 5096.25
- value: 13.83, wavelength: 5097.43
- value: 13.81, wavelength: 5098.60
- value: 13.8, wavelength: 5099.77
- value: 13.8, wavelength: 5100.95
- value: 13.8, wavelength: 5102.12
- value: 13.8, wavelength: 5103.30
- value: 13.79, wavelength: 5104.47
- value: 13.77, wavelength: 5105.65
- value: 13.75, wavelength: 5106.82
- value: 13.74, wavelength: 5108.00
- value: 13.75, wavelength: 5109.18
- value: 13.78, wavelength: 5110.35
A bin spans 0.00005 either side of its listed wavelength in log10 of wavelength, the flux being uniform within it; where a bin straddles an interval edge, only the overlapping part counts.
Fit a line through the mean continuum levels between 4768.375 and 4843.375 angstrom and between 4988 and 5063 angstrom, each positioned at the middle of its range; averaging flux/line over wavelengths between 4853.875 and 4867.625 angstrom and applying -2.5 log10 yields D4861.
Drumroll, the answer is 0.23 mag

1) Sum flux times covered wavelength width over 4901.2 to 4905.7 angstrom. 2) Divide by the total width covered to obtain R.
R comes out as 14.4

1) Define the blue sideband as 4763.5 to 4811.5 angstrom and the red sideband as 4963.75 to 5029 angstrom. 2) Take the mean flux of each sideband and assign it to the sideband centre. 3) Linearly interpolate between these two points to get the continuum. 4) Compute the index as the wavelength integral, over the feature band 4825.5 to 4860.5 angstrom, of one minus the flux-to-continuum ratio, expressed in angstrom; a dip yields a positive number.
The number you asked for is 1.56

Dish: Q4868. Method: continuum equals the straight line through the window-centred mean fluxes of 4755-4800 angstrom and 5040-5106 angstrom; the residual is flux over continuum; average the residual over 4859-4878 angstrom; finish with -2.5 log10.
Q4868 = 0.15 mag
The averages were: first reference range 14.7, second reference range 14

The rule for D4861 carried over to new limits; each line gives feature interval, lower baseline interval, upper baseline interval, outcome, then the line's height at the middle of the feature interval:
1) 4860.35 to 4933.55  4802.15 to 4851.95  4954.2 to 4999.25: 0.04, 14.4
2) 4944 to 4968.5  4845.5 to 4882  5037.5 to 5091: -0.05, 13.5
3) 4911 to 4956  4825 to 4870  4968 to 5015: -0.02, 13.9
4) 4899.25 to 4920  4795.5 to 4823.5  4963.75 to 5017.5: 0.01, 14.4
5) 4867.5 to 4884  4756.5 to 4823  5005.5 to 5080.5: 0.05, 14.5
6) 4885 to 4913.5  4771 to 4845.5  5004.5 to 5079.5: 0.01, 14.4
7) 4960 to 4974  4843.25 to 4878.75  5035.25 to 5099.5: -0.06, 13.5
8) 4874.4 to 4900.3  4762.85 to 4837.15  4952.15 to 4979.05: 0.02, 14.5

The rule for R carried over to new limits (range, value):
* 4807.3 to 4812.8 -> 14.8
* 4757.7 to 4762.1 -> 14.6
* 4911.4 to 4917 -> 14.2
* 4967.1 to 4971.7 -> 14.4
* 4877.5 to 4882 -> 14.2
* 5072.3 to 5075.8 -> 14.1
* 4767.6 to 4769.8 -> 14.7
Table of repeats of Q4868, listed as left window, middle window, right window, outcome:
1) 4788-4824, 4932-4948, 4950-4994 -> 0.00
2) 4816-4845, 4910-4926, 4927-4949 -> 0.02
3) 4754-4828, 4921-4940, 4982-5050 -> 0.01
